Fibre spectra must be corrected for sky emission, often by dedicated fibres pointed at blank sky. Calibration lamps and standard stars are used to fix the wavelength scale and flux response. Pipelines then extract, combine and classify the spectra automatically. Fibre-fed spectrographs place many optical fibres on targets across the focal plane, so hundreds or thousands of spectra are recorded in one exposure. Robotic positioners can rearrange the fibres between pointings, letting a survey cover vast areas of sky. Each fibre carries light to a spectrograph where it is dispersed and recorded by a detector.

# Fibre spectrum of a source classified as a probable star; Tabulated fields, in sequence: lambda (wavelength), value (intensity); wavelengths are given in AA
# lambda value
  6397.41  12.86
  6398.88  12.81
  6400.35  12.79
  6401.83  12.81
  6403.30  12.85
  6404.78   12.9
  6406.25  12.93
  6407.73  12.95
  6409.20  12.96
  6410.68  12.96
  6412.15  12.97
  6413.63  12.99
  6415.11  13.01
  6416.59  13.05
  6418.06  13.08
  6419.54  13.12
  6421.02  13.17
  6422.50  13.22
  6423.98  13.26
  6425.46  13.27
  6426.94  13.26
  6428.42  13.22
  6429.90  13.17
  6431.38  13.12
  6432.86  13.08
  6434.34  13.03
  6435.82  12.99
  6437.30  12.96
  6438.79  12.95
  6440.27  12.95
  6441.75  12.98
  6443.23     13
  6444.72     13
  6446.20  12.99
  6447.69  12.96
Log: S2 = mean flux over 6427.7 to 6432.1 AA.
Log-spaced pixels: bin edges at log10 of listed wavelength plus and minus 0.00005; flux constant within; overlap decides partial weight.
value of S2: 13.2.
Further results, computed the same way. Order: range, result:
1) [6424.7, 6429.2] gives 13.2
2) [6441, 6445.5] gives 13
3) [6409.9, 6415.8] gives 13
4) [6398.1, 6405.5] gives 12.8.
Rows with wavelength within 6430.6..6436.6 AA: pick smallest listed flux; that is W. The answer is 12.99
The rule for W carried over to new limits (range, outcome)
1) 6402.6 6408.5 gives 12.85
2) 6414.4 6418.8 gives 13.01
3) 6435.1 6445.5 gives 12.95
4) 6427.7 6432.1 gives 13.12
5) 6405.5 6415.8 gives 12.93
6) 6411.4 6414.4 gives 12.97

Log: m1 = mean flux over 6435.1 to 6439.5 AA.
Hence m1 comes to 13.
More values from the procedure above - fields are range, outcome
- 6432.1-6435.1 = 13.1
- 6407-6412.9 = 13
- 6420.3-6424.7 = 13.2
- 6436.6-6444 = 13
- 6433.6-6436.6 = 13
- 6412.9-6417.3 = 13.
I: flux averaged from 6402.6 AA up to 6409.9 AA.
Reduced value 12.9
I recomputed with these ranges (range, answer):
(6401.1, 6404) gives 12.8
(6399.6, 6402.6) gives 12.8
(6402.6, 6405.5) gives 12.9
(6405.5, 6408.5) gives 13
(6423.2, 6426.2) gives 13.3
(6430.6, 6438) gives 13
